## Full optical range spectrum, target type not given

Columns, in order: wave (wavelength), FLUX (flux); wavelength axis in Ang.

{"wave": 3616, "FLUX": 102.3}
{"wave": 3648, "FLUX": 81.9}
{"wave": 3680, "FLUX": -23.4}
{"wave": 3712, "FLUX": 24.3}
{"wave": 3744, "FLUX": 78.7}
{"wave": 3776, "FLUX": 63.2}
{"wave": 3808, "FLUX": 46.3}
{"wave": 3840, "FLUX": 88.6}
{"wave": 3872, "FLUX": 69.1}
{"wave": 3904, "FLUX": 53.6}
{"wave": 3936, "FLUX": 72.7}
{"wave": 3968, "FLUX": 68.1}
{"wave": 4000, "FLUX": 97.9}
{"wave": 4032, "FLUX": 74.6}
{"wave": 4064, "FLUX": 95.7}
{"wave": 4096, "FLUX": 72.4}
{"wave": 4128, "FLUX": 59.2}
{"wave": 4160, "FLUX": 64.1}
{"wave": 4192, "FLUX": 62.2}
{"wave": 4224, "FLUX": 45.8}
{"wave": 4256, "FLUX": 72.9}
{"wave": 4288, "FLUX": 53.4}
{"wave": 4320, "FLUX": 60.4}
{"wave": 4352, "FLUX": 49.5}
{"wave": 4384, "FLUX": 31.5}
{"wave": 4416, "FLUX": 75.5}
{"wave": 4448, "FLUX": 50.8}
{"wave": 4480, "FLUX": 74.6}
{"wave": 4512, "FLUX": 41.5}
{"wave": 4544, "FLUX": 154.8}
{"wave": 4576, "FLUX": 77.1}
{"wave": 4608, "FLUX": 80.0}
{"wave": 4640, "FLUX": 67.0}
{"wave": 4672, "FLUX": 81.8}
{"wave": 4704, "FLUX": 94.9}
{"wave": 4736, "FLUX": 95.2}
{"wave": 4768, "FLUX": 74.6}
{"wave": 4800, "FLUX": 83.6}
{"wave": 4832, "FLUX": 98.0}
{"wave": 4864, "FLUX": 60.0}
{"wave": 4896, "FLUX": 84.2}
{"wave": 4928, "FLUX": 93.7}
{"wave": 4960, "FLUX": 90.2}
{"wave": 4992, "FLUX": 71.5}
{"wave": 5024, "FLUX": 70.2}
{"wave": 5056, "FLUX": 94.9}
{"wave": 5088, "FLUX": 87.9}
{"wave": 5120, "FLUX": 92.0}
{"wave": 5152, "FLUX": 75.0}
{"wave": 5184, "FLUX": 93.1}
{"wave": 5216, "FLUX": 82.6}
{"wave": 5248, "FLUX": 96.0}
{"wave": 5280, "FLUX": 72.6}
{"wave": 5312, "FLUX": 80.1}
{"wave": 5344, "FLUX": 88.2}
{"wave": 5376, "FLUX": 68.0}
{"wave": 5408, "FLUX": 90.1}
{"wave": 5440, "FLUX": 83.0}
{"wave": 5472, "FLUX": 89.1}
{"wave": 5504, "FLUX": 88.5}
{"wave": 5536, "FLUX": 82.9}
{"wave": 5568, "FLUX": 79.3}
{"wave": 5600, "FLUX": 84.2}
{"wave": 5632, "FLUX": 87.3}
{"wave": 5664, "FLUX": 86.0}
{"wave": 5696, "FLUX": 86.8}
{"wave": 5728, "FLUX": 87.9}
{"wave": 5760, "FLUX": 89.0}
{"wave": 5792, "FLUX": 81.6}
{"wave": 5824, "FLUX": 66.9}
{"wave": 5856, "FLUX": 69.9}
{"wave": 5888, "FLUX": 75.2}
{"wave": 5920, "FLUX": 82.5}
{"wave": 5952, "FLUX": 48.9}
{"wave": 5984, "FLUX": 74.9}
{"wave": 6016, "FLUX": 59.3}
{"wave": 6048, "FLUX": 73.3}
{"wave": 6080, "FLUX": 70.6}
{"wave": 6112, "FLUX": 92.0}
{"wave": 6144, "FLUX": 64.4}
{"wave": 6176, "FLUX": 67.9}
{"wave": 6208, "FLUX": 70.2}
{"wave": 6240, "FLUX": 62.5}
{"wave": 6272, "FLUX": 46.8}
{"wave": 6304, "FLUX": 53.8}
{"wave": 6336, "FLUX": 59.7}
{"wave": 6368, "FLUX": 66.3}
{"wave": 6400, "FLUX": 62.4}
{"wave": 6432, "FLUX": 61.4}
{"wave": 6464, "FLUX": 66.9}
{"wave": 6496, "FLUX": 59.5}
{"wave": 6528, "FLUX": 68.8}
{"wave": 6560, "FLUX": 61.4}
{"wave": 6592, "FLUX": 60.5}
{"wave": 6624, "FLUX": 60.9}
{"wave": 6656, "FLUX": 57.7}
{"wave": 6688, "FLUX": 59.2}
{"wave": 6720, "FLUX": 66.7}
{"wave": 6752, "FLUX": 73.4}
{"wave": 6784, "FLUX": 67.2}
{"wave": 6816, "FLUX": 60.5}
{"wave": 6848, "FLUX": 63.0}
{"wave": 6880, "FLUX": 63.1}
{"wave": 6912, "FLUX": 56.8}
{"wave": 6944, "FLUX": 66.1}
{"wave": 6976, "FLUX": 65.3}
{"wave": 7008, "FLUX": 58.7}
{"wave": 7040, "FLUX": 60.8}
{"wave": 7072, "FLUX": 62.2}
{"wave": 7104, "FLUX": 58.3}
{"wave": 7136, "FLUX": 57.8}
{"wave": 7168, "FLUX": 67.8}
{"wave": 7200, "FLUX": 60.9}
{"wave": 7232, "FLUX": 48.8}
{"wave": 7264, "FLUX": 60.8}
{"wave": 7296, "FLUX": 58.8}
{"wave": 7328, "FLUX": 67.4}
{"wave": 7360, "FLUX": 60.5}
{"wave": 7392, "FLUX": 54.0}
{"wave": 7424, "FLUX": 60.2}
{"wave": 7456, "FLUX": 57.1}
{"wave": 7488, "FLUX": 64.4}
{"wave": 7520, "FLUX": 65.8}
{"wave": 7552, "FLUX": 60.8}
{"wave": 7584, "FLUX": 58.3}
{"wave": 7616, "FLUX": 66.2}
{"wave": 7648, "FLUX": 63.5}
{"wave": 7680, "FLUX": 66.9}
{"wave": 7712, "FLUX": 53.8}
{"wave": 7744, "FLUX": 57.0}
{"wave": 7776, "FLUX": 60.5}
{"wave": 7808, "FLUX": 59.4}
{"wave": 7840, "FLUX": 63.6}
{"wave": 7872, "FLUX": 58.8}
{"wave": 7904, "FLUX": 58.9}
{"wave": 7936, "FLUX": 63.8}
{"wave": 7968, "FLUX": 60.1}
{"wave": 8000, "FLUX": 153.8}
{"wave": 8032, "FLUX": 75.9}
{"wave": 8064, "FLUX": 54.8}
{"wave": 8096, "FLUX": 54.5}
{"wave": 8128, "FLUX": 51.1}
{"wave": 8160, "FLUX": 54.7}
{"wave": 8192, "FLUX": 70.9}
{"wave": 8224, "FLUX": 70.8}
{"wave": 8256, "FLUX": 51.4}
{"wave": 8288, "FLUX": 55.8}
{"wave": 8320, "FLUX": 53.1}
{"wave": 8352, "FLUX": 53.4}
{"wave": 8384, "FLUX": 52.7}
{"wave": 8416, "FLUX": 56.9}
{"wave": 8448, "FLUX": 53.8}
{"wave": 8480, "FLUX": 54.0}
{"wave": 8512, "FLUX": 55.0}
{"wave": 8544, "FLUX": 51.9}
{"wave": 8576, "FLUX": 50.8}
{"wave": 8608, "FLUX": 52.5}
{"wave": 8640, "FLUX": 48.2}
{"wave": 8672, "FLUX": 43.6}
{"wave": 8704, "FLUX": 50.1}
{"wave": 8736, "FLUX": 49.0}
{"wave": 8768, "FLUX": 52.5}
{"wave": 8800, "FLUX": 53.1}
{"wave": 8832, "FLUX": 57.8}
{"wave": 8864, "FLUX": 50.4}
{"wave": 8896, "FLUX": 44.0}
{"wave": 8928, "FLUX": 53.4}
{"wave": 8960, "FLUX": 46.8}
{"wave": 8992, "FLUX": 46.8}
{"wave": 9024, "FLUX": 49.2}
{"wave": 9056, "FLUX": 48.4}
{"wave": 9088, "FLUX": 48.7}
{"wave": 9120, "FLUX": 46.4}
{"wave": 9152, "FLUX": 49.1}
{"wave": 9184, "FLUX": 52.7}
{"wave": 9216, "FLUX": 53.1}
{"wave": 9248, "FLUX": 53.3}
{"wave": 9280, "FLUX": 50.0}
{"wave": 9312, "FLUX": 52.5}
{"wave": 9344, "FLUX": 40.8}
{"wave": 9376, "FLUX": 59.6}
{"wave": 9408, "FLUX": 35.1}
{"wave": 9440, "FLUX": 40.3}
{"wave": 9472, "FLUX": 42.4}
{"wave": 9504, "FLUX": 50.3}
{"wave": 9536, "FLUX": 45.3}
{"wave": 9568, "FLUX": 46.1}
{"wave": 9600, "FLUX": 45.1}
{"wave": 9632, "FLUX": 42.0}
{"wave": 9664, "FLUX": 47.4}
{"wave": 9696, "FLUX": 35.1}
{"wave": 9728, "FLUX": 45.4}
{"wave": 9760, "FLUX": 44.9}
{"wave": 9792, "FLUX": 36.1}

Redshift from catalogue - 0.220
